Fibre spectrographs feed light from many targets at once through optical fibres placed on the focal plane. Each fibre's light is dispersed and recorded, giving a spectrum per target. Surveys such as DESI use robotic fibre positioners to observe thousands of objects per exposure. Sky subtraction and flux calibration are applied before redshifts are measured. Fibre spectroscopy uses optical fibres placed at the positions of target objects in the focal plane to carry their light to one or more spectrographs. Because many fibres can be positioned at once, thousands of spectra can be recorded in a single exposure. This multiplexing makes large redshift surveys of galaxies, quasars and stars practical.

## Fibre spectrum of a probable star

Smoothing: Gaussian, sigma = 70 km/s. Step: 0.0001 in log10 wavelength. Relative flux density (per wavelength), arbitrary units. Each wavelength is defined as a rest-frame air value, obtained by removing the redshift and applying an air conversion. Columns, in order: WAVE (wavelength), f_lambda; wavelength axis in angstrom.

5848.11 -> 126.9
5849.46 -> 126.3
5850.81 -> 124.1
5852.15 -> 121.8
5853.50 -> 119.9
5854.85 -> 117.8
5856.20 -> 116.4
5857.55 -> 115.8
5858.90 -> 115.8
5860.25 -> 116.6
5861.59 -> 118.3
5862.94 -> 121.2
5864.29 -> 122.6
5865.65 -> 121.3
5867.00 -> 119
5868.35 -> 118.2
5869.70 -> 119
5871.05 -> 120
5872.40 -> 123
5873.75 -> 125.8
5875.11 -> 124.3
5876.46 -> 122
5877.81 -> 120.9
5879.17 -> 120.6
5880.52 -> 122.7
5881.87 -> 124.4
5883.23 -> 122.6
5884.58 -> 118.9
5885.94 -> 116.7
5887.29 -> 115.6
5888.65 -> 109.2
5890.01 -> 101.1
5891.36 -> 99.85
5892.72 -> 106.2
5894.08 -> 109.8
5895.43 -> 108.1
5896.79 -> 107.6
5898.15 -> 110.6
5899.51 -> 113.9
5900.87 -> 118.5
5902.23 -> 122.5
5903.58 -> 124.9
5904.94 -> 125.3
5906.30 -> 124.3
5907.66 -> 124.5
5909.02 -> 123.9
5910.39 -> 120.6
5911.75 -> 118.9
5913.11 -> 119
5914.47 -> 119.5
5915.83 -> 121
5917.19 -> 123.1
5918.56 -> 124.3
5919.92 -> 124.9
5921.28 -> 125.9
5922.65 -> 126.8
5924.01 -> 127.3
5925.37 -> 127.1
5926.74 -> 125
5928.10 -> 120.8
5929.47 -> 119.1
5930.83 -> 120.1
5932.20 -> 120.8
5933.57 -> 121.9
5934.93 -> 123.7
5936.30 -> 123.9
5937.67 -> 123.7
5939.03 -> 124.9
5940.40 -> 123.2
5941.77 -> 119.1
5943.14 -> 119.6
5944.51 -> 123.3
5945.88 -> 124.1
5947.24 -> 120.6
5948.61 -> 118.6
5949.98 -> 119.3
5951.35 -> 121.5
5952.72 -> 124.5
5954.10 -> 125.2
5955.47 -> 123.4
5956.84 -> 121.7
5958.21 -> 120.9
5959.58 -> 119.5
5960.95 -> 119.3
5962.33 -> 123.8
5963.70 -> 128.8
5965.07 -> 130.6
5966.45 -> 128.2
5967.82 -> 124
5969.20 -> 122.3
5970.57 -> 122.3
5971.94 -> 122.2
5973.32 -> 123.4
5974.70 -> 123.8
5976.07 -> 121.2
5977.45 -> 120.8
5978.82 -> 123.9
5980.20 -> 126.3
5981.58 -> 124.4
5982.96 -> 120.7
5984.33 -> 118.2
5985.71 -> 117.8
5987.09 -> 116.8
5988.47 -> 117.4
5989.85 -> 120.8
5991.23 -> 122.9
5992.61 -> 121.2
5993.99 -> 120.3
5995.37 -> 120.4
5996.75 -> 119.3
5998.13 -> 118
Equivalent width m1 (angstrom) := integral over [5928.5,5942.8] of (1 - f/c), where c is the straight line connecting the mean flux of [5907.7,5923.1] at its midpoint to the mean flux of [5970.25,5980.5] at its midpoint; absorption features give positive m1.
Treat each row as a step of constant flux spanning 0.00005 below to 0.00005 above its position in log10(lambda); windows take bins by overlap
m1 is 0.1 angstrom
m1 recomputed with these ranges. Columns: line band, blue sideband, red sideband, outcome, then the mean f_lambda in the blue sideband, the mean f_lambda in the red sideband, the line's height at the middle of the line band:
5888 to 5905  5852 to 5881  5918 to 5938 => 1.42 angstrom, 120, 124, 122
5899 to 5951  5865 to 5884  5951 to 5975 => 0.20 angstrom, 122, 124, 123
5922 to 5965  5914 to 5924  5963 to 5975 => 0.62 angstrom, 124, 125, 125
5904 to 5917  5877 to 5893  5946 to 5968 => -0.44 angstrom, 115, 123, 118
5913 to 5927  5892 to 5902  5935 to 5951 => -0.92 angstrom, 111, 122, 116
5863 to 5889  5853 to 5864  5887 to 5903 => -1.44 angstrom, 118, 110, 114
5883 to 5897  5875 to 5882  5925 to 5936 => 1.38 angstrom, 122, 122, 122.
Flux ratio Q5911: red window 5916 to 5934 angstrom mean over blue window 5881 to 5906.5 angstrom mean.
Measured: 1.1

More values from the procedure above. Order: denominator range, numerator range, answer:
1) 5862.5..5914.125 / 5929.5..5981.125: 1.04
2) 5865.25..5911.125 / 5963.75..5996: 1.04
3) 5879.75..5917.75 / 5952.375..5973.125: 1.06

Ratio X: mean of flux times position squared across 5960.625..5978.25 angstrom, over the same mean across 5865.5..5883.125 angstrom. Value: 1.1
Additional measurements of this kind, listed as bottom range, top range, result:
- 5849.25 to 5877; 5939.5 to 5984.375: 1.05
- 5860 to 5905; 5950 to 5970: 1.08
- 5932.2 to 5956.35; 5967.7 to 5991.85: 1.01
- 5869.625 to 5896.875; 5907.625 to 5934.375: 1.07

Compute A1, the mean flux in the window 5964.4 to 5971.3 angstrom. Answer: 125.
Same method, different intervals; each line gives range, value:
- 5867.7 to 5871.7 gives 119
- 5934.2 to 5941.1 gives 124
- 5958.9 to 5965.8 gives 124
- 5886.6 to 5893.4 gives 106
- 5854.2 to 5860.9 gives 116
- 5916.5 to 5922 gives 124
